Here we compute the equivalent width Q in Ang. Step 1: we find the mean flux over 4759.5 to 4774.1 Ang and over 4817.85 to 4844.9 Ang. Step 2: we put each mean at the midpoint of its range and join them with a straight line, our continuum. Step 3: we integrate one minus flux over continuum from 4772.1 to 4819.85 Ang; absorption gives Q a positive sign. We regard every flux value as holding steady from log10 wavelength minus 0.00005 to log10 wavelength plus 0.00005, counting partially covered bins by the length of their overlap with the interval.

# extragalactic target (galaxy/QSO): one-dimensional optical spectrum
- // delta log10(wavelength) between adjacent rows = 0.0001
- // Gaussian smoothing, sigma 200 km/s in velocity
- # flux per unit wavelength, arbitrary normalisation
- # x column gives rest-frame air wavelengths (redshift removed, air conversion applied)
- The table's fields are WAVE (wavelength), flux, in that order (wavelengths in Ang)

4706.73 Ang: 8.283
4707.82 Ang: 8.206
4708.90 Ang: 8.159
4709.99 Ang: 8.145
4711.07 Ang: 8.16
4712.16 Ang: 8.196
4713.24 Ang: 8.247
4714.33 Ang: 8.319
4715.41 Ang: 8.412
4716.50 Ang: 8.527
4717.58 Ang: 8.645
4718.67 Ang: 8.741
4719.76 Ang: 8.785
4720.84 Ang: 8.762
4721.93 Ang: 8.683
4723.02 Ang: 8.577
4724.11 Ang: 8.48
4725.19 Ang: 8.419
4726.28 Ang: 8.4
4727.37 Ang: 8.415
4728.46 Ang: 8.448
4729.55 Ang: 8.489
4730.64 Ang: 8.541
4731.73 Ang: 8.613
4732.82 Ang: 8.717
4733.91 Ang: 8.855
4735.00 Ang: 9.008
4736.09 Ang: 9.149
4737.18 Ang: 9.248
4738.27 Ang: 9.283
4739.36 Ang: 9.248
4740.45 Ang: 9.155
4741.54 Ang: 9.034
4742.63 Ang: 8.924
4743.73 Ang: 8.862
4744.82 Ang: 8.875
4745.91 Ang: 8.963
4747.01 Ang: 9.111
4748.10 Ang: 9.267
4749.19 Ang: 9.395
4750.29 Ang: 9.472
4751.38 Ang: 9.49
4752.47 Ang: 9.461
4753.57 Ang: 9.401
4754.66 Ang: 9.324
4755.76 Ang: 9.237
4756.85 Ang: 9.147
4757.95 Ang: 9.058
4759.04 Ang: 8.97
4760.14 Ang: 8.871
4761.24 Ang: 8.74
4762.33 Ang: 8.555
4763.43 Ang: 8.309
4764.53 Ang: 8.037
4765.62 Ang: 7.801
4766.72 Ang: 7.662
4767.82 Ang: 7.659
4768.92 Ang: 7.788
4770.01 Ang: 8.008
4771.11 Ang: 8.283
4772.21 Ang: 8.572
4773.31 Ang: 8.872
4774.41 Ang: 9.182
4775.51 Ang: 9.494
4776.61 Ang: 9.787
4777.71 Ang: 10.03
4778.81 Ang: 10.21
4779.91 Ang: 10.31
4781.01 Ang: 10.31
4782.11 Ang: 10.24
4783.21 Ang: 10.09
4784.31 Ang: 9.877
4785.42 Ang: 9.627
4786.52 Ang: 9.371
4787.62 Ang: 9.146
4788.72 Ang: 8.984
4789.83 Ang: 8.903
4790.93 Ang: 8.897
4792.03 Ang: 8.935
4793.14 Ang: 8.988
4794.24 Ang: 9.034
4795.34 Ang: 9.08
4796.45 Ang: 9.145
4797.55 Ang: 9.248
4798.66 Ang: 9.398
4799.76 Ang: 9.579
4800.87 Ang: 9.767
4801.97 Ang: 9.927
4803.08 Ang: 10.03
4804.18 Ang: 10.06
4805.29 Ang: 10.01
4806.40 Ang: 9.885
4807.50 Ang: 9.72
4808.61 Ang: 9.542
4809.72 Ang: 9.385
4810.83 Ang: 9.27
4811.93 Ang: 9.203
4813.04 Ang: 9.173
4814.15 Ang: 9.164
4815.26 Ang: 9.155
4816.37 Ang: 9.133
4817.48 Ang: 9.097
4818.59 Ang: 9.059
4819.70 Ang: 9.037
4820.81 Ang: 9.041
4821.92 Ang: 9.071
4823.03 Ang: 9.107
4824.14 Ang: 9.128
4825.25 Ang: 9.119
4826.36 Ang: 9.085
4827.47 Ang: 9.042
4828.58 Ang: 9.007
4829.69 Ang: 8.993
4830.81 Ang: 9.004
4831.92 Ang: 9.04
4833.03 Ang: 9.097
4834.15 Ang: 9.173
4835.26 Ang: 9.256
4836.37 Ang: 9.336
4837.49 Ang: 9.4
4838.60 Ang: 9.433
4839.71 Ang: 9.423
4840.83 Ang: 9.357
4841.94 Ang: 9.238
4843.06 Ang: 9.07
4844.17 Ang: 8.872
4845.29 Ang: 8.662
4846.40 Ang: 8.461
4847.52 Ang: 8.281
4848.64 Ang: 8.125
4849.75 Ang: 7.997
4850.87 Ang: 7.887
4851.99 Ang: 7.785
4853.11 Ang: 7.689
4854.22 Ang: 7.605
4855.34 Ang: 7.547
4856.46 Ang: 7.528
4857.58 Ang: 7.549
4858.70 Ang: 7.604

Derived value -4.5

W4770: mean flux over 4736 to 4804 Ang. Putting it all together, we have 9.15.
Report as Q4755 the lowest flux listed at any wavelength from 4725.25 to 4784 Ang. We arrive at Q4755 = 7.659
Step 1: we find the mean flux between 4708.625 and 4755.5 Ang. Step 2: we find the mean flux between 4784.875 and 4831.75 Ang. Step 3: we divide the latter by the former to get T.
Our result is 1.05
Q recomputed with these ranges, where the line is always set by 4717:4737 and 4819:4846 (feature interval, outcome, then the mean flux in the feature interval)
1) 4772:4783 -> -1.1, 9.75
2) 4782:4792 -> -0.5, 9.4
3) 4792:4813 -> -1.2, 9.49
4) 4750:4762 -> -0.5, 9.18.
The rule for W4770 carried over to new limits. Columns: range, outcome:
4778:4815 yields 9.53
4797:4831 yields 9.34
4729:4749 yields 8.97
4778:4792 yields 9.64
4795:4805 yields 9.6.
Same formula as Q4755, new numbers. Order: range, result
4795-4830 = 8.993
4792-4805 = 8.935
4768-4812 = 7.788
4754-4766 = 7.801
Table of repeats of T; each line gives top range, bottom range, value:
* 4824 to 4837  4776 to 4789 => 0.92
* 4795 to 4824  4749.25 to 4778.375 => 1.06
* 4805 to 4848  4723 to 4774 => 1.04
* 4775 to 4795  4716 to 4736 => 1.11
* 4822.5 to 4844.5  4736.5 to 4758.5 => 1.00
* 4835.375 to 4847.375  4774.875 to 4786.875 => 0.92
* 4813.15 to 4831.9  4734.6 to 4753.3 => 0.99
